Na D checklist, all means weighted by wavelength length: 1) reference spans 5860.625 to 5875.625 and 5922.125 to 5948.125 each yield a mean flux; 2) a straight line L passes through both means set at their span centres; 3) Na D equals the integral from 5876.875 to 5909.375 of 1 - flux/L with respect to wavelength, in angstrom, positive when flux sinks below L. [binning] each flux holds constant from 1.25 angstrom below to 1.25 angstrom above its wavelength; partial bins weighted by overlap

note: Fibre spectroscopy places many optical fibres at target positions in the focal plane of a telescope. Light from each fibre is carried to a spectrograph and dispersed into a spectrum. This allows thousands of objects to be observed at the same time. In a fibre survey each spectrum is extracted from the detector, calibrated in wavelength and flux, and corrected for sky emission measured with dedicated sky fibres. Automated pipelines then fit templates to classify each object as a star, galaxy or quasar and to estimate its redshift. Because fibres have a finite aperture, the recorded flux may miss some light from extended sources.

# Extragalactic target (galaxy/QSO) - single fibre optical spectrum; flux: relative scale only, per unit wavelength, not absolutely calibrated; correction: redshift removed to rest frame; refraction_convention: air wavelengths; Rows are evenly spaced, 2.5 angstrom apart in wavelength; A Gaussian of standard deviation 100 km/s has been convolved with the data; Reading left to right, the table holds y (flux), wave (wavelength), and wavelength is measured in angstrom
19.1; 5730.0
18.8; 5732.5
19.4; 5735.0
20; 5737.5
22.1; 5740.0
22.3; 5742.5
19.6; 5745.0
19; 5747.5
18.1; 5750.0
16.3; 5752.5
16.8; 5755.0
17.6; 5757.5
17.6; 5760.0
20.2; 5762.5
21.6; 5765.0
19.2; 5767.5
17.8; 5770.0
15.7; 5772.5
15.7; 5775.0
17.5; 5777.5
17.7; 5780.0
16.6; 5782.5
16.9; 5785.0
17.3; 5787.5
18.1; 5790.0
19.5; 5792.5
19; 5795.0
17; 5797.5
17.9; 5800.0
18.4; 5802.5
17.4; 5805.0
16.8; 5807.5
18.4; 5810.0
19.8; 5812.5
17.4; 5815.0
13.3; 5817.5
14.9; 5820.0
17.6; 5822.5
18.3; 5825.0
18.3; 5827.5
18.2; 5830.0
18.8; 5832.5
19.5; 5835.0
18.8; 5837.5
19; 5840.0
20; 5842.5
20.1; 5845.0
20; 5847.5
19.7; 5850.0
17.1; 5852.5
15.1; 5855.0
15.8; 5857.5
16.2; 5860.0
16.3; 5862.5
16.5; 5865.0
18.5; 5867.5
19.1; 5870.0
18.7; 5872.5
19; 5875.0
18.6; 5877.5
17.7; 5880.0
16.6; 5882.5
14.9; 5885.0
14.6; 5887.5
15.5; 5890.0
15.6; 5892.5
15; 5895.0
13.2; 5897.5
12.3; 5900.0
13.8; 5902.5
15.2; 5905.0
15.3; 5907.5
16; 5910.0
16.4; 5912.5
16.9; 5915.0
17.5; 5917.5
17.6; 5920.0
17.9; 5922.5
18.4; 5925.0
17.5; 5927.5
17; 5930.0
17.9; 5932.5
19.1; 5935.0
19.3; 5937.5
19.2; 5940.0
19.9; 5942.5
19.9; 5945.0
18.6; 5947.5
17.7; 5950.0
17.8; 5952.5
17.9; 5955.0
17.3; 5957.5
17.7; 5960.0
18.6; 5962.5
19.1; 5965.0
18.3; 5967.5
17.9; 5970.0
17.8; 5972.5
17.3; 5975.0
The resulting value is 5.30 angstrom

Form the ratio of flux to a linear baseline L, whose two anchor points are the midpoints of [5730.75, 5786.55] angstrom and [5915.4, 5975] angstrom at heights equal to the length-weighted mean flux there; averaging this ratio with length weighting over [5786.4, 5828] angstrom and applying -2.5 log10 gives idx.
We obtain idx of 0.05 mag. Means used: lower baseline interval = 18.5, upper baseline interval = 18.2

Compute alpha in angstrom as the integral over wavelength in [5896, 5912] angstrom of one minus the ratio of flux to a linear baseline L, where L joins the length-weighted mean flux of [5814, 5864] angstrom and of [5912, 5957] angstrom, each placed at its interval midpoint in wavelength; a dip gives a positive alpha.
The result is 3.2 angstrom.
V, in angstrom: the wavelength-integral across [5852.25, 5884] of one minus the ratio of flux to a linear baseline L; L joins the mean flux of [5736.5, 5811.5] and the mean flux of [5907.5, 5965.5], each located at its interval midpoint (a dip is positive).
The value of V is 1.4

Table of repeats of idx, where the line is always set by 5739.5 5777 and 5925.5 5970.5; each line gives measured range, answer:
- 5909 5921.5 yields 0.09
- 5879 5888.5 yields 0.16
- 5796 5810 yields 0.05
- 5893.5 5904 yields 0.32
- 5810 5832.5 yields 0.07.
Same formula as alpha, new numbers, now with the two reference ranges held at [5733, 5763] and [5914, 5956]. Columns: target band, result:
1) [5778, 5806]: 1.6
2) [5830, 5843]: -0.3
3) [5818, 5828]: 1.0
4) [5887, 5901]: 3.1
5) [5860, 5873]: 0.7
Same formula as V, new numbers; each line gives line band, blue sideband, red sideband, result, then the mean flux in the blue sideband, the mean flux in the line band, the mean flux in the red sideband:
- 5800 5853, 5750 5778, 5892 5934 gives -3.4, 17.8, 18.2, 16.1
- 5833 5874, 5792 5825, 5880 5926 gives -3.7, 17.5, 18.2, 15.7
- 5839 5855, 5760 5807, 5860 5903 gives -2.0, 17.9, 19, 16.3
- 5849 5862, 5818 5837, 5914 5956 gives 0.9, 17.8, 16.7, 18.3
